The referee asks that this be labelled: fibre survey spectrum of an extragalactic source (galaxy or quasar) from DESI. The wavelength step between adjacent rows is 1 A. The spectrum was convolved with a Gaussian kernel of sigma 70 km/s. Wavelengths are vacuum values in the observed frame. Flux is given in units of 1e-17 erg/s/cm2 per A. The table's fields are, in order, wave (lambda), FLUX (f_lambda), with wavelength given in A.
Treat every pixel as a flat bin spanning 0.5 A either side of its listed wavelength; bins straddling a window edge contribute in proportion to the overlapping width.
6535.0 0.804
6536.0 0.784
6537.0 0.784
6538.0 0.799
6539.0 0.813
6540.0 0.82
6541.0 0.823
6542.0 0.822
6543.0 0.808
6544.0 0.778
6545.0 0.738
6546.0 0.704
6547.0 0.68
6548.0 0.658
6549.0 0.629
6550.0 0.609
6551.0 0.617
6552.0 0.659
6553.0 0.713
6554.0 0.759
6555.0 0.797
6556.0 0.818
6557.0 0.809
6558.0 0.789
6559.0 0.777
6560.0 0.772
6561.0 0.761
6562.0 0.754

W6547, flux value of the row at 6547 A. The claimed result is 0.68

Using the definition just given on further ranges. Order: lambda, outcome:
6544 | 0.778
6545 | 0.738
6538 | 0.799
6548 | 0.658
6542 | 0.822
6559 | 0.777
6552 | 0.659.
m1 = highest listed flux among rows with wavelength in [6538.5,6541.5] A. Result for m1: 0.823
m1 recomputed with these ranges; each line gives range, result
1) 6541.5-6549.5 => 0.822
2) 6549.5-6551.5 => 0.617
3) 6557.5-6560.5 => 0.789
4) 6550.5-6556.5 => 0.818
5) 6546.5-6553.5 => 0.713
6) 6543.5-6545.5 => 0.778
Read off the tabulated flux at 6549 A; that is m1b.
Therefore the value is 0.629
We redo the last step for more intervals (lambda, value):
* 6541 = 0.823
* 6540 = 0.82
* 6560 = 0.772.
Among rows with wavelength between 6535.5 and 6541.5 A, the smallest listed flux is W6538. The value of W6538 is 0.784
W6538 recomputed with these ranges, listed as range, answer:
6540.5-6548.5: 0.658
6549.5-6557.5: 0.609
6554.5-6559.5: 0.777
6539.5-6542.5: 0.82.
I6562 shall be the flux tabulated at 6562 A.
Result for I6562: 0.754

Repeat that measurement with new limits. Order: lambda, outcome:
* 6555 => 0.797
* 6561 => 0.761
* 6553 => 0.713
